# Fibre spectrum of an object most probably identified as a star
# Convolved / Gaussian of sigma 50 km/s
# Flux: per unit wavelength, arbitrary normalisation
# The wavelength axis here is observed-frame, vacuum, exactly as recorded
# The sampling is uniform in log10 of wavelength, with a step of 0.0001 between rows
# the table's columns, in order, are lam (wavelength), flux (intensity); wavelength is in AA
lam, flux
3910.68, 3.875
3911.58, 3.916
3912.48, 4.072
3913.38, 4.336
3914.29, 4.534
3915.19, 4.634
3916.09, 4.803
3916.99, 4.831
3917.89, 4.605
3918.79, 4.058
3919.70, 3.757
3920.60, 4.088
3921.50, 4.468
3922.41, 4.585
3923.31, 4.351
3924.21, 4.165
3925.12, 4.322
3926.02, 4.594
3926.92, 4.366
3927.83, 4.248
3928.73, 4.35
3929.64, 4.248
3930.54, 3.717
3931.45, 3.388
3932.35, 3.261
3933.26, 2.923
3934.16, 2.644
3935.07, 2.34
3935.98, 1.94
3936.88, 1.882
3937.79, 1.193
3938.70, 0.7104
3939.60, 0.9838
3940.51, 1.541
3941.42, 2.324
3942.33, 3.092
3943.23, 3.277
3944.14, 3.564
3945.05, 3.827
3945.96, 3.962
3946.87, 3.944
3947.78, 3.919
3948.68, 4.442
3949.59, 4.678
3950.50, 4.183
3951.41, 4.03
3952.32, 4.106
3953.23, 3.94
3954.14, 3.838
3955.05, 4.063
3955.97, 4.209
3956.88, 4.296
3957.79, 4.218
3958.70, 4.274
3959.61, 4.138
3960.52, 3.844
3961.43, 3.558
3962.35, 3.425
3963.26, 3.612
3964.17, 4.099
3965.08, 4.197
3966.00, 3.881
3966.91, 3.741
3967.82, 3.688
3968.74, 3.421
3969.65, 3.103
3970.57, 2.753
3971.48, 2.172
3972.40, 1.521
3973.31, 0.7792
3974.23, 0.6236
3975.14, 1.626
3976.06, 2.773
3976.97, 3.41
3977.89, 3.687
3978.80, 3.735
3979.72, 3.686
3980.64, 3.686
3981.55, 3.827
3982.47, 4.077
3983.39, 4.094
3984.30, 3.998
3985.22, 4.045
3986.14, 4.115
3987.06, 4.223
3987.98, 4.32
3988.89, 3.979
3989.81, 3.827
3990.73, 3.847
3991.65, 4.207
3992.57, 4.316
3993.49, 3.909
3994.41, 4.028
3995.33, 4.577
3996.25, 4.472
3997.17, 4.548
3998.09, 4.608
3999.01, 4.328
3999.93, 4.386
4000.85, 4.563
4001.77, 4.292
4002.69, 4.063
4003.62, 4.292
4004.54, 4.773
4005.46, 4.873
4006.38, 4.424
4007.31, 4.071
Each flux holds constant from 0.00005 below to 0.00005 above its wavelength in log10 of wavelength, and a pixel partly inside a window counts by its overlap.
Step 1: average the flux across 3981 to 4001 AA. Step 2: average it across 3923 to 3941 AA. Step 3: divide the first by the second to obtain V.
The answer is 1.4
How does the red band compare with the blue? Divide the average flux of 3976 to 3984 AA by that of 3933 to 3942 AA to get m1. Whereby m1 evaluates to 2.0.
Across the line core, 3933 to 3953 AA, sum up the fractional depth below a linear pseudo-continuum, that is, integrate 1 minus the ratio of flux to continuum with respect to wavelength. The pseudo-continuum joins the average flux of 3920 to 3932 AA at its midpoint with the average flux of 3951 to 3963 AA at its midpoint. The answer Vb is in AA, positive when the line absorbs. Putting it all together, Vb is 5.3 AA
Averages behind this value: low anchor 4.21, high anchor 3.99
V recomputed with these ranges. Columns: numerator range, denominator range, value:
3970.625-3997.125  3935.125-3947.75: 1.38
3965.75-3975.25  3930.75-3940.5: 1.16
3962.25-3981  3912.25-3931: 0.70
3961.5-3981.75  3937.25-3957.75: 0.91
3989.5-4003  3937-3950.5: 1.44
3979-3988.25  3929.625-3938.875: 1.57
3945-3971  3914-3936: 0.98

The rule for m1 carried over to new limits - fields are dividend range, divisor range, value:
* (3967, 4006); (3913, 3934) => 0.89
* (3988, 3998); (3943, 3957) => 1.04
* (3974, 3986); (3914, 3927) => 0.77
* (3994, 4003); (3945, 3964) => 1.09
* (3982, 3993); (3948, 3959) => 0.98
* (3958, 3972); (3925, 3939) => 1.15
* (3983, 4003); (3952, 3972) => 1.13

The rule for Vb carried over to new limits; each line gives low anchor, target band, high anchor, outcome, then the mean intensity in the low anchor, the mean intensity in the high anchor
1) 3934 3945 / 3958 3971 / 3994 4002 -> -2.4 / 2.17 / 4.43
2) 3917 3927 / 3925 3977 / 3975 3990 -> 9.8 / 4.33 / 3.76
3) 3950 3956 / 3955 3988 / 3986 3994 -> 4.8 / 4.04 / 4.08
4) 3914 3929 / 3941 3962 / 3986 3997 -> 1.9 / 4.4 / 4.16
